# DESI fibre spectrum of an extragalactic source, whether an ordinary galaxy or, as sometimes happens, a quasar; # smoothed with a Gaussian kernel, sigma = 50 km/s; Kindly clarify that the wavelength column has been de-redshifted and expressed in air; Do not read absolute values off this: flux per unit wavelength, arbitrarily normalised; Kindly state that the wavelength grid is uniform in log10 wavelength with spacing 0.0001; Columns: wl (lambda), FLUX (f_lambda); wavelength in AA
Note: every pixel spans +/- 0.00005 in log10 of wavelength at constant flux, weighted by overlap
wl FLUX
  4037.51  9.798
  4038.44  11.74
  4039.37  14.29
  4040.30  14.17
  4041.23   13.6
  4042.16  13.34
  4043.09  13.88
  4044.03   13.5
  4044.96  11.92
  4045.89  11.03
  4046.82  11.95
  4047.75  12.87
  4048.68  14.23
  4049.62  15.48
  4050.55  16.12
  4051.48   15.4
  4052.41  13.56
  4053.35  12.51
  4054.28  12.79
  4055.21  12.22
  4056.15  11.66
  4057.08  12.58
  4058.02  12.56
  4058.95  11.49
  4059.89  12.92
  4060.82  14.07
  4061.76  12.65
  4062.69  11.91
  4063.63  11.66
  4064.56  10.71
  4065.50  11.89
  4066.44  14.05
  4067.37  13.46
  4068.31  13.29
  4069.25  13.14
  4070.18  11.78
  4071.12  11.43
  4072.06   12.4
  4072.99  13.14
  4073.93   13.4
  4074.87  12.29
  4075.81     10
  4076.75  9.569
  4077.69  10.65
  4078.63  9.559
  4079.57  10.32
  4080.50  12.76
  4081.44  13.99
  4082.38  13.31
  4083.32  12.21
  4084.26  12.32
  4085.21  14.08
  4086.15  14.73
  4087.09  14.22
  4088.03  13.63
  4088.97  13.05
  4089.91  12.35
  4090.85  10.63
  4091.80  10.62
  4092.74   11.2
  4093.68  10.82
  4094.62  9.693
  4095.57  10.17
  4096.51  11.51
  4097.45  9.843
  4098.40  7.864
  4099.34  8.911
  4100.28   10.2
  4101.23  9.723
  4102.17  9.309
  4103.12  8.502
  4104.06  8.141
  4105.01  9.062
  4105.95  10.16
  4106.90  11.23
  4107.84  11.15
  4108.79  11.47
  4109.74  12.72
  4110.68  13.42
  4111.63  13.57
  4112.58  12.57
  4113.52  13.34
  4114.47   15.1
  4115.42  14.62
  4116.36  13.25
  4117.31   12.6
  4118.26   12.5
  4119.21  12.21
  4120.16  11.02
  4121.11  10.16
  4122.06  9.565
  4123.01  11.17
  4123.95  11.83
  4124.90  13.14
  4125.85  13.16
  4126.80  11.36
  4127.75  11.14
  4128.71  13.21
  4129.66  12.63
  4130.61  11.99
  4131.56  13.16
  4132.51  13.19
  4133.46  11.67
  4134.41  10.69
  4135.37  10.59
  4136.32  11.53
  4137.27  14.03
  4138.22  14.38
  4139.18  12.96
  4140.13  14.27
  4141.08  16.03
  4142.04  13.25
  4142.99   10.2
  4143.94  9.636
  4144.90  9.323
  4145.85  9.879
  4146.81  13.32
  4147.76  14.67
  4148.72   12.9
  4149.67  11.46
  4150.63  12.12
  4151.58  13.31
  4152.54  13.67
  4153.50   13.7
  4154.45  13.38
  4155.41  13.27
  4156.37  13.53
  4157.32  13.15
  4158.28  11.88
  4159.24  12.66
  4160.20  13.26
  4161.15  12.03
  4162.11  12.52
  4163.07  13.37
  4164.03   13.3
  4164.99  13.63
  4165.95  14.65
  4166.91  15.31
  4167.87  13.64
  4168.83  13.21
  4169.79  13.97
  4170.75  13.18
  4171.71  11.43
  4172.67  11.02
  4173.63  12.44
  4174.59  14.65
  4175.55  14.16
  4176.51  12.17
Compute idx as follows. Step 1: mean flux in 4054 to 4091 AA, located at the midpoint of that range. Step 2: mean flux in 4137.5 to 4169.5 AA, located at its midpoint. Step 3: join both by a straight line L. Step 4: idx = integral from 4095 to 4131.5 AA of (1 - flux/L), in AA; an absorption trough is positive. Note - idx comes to 3.6 AA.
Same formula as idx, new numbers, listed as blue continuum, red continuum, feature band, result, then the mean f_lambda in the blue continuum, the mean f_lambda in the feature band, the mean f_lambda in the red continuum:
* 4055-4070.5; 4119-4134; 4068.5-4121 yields 2.3 AA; 12.5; 11.7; 11.9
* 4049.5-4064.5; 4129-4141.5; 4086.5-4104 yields 3.1 AA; 13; 10.7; 12.9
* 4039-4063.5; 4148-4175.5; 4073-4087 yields 1.0 AA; 13.2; 12.2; 13.1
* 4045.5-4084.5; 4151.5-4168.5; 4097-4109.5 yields 3.0 AA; 12.5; 9.71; 13.3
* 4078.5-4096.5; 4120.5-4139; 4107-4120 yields -0.9 AA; 12.1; 12.9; 12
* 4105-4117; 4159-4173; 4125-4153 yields 1.0 AA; 12.6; 12.4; 13.2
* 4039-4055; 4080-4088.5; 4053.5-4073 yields 1.5 AA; 13.5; 12.5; 13.5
